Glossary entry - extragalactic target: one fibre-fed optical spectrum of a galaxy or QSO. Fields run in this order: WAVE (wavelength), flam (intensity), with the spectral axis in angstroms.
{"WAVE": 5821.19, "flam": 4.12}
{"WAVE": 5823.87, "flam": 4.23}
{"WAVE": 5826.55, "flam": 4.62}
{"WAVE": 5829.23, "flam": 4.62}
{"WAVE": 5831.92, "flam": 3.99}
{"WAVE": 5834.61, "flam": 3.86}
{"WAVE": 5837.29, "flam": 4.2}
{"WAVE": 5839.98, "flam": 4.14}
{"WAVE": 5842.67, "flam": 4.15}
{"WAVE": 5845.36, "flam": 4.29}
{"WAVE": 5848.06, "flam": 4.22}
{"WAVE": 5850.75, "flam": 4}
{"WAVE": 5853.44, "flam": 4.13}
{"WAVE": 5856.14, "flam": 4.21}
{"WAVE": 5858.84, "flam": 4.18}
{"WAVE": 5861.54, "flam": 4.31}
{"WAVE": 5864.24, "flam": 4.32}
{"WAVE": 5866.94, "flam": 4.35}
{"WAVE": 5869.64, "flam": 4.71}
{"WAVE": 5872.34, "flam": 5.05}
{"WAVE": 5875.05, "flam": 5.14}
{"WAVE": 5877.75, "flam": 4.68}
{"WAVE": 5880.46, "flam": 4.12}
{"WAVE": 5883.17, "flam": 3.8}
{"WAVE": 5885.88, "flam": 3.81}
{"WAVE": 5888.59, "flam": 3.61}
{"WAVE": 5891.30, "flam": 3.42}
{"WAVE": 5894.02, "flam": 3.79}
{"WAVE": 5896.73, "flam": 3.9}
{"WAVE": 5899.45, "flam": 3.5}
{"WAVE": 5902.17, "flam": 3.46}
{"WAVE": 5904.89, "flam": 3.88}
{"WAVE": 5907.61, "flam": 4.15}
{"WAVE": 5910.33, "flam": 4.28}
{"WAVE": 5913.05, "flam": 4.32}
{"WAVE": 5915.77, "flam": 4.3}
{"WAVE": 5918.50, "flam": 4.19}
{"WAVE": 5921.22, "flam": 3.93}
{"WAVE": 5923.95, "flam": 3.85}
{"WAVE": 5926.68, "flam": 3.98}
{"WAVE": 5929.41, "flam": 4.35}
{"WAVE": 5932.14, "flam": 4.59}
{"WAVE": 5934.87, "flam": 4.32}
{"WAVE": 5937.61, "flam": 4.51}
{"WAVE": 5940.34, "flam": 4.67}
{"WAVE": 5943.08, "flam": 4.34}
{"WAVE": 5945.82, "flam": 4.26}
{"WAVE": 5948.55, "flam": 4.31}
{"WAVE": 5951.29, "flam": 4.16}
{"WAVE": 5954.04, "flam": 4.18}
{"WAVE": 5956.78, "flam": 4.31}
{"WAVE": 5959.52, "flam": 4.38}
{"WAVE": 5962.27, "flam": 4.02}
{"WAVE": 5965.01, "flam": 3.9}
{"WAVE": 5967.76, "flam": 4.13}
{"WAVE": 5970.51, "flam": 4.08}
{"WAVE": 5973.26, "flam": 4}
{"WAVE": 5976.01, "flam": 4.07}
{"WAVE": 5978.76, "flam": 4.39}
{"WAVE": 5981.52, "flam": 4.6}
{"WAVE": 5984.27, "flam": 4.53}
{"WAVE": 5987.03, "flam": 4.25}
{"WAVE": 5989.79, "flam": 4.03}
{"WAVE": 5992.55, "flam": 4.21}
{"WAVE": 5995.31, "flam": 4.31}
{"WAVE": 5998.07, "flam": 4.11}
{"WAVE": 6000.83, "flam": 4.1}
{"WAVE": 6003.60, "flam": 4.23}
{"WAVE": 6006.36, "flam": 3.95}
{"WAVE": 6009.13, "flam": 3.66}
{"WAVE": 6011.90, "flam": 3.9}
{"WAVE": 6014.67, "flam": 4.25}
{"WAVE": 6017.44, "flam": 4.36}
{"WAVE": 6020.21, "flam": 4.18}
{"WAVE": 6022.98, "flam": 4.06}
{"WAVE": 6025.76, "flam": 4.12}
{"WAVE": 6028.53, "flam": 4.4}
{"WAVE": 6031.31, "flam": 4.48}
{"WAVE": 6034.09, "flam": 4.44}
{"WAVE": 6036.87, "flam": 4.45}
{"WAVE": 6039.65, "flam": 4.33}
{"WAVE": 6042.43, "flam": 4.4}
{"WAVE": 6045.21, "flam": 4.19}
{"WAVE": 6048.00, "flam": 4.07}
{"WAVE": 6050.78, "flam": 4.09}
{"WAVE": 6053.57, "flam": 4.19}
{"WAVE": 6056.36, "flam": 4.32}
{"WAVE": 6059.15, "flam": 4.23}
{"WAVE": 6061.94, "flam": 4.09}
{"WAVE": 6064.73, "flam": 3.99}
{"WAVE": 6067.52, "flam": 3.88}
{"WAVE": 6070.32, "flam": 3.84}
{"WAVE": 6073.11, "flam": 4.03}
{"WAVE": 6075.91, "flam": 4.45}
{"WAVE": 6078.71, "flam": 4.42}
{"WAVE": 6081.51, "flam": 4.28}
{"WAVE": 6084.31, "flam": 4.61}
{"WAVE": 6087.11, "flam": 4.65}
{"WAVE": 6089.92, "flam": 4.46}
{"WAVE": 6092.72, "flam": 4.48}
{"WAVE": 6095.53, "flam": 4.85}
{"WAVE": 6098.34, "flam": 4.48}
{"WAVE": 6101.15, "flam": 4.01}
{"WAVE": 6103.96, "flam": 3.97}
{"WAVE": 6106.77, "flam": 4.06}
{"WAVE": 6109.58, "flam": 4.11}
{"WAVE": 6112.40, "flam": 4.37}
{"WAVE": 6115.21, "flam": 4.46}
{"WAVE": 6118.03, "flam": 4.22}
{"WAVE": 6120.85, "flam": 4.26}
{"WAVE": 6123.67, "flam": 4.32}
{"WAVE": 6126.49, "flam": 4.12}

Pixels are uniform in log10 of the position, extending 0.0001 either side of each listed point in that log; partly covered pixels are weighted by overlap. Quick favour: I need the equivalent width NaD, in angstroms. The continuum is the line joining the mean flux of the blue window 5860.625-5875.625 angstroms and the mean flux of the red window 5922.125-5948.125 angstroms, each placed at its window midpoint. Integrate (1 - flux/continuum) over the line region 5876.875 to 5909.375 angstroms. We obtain 4.9 angstroms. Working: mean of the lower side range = 4.63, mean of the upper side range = 4.31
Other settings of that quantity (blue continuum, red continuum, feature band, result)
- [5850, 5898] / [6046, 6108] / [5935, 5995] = -0.5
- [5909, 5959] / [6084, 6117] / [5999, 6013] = 1.1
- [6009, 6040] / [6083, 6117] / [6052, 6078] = 1.1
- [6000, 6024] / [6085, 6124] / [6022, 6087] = -0.7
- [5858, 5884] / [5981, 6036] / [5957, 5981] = 0.8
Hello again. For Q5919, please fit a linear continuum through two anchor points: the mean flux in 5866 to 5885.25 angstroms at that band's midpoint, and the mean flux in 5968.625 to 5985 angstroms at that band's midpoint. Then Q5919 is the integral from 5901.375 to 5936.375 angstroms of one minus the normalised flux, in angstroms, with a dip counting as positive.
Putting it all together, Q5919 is 2.2 angstroms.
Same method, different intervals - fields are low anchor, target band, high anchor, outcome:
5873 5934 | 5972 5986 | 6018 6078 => -0.6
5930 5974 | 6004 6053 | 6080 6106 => 1.7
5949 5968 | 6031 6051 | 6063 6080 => -0.9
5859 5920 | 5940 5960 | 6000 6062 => -0.7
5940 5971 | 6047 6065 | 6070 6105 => 0.8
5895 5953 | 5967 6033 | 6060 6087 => -0.1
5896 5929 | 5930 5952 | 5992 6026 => -2.1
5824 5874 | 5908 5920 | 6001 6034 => 0.0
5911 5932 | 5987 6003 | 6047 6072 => -0.2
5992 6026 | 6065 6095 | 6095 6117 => -0.6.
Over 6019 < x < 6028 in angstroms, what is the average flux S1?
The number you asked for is 4.15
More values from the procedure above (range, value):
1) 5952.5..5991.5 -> 4.2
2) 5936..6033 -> 4.21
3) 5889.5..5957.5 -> 4.11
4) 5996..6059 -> 4.2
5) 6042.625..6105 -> 4.26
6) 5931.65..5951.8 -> 4.4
